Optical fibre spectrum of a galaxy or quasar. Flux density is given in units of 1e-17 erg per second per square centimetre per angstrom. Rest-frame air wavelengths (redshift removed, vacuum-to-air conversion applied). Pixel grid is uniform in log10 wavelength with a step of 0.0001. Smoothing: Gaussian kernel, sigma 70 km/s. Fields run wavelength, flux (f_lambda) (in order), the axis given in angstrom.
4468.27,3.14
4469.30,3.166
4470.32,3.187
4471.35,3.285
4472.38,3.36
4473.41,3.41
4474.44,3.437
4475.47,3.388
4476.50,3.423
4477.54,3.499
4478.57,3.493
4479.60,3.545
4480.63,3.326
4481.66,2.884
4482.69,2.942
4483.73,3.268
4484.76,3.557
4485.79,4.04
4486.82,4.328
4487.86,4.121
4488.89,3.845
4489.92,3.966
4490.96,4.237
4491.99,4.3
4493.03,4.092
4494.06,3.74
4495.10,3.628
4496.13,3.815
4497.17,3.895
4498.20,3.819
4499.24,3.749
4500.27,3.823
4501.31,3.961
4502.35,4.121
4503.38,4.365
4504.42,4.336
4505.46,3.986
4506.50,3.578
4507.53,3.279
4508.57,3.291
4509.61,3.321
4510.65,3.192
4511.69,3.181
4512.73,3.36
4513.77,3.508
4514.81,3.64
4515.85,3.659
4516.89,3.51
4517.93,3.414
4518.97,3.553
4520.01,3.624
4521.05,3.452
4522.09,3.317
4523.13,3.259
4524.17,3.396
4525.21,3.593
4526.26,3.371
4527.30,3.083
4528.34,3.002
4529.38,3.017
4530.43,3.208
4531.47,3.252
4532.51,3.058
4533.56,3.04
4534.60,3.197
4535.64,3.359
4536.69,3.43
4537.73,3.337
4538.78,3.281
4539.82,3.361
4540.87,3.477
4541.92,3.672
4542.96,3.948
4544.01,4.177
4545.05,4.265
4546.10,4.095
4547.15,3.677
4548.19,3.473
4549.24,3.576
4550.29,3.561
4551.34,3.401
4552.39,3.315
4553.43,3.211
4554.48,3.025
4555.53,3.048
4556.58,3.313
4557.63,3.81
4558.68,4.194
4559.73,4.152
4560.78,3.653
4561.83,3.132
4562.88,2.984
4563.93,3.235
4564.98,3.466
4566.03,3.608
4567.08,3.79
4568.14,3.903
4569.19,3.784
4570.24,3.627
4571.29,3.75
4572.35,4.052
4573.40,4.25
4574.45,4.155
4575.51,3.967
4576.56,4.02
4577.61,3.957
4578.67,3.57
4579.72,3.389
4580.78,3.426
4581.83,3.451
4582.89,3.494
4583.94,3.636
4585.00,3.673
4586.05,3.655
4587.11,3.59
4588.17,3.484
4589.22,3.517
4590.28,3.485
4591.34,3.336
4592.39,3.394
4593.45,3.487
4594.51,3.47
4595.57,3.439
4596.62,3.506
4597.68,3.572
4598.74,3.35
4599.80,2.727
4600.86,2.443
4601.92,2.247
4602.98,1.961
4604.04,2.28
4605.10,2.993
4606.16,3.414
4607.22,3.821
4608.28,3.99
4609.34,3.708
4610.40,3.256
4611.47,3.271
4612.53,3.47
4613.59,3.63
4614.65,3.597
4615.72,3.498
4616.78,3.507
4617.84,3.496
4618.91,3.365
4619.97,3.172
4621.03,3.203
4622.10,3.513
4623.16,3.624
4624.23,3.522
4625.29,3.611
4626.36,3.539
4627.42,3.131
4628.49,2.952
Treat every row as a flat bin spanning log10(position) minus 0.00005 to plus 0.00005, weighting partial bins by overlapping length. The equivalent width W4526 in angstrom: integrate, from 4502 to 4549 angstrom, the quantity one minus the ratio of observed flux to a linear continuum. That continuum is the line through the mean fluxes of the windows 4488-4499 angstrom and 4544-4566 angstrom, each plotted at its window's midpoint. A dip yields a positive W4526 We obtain 2.9 angstrom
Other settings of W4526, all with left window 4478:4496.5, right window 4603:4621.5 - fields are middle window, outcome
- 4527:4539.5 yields 1.4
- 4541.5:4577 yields -1.7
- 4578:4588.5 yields -0.3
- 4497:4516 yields -0.1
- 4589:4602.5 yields 0.7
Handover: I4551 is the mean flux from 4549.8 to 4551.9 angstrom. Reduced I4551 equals 3.47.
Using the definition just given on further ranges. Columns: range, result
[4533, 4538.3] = 3.27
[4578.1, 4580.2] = 3.49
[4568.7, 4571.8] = 3.73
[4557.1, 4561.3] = 3.95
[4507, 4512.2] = 3.25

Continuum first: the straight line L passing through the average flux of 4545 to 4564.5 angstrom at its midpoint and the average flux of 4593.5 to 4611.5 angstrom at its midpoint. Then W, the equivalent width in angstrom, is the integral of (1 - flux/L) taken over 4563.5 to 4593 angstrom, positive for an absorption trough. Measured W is -2.94 angstrom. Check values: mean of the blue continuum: 3.51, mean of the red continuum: 3.15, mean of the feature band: 3.67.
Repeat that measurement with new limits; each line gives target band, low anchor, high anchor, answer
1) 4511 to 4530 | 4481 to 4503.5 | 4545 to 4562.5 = 1.65 angstrom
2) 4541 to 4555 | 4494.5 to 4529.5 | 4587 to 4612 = -0.86 angstrom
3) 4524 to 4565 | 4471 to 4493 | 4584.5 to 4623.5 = 0.24 angstrom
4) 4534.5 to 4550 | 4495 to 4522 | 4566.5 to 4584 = 0.35 angstrom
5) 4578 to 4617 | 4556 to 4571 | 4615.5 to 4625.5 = 1.90 angstrom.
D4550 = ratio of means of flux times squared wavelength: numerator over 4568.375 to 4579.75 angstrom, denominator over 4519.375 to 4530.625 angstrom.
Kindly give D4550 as 1.20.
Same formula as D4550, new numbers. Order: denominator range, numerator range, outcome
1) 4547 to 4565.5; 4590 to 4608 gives 0.92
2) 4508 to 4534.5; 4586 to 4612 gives 1.01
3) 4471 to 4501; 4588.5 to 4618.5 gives 0.94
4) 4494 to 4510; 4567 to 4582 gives 1.04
